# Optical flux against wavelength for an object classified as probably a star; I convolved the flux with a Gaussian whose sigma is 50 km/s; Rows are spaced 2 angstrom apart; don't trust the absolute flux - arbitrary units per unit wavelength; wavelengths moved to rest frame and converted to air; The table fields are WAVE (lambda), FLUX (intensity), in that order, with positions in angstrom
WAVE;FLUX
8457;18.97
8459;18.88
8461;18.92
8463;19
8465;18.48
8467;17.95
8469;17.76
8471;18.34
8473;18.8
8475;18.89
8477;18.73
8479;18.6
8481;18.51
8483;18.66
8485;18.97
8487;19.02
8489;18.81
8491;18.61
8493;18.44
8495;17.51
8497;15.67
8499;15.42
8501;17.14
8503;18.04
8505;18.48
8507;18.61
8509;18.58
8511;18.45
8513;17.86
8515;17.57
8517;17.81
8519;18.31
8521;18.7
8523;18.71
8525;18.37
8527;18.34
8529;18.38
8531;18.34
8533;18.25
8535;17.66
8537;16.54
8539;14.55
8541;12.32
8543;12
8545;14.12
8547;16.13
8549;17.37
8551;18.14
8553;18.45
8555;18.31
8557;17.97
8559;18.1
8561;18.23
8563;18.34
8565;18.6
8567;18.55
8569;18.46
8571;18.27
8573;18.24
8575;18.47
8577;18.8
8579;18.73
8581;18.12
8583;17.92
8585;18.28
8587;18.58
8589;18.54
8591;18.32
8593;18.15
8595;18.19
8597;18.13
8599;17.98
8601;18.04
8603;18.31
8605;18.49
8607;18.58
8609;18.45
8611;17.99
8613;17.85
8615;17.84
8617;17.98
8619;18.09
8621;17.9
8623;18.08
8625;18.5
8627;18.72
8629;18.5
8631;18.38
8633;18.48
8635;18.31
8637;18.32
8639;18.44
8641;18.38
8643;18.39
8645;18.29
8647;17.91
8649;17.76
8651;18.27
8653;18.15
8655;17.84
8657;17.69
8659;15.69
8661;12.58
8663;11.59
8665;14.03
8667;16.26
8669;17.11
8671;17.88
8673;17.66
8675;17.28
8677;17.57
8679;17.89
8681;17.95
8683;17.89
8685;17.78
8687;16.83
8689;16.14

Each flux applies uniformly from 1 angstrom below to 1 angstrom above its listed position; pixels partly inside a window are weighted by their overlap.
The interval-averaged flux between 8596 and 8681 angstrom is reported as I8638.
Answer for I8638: 17.6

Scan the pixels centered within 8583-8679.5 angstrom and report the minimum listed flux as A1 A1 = 11.59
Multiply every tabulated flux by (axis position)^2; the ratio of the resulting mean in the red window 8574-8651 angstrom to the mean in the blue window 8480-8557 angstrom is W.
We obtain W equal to 1.07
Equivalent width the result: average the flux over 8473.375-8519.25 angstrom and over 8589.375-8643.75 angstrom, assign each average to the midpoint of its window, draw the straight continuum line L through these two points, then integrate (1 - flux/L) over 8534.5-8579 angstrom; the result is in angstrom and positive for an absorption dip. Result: 2.44 angstrom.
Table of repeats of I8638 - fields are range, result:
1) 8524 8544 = 16.5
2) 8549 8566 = 18.2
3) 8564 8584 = 18.4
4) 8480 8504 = 17.9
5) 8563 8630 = 18.3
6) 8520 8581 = 17.5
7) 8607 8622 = 18.1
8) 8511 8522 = 18.1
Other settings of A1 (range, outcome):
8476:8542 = 12.32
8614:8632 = 17.84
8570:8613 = 17.85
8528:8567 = 12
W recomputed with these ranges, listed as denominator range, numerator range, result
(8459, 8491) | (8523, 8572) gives 0.94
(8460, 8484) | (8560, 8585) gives 1.01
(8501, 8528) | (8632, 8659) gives 1.02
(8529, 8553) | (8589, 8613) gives 1.14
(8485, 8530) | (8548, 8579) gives 1.03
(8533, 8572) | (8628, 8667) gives 1.03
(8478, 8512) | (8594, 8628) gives 1.03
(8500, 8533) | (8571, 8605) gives 1.02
